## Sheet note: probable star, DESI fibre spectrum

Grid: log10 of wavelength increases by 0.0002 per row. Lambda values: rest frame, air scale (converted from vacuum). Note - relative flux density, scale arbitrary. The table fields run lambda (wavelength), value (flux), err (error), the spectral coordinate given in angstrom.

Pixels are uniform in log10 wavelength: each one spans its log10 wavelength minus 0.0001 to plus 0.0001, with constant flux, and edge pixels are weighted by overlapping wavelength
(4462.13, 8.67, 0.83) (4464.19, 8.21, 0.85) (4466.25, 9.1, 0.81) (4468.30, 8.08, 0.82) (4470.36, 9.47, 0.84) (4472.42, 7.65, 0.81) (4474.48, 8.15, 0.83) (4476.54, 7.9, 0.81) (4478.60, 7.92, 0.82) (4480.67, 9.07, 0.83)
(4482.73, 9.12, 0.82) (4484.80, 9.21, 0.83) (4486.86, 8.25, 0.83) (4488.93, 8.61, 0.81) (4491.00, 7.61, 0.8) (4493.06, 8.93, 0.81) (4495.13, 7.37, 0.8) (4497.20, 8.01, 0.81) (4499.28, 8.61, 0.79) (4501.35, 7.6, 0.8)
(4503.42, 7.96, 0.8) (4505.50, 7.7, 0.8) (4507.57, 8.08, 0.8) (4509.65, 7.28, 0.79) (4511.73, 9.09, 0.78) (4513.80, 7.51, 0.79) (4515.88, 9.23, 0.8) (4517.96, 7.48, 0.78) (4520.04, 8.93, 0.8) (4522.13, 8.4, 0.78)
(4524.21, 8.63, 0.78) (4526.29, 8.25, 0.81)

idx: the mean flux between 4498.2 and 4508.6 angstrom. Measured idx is 7.99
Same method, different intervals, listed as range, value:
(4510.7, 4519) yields 8.33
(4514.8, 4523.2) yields 8.5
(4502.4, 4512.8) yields 8.02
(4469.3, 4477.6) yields 8.29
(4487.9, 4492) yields 8.11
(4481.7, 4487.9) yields 8.86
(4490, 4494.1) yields 8.29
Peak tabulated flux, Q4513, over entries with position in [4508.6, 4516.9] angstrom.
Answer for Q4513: 9.23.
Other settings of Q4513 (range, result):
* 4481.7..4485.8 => 9.21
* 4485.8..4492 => 8.61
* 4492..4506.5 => 8.93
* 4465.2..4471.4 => 9.47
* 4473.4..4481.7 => 9.07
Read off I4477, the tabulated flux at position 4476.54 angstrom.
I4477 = 7.9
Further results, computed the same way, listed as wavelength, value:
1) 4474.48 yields 8.15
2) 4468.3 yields 8.08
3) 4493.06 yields 8.93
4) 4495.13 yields 7.37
